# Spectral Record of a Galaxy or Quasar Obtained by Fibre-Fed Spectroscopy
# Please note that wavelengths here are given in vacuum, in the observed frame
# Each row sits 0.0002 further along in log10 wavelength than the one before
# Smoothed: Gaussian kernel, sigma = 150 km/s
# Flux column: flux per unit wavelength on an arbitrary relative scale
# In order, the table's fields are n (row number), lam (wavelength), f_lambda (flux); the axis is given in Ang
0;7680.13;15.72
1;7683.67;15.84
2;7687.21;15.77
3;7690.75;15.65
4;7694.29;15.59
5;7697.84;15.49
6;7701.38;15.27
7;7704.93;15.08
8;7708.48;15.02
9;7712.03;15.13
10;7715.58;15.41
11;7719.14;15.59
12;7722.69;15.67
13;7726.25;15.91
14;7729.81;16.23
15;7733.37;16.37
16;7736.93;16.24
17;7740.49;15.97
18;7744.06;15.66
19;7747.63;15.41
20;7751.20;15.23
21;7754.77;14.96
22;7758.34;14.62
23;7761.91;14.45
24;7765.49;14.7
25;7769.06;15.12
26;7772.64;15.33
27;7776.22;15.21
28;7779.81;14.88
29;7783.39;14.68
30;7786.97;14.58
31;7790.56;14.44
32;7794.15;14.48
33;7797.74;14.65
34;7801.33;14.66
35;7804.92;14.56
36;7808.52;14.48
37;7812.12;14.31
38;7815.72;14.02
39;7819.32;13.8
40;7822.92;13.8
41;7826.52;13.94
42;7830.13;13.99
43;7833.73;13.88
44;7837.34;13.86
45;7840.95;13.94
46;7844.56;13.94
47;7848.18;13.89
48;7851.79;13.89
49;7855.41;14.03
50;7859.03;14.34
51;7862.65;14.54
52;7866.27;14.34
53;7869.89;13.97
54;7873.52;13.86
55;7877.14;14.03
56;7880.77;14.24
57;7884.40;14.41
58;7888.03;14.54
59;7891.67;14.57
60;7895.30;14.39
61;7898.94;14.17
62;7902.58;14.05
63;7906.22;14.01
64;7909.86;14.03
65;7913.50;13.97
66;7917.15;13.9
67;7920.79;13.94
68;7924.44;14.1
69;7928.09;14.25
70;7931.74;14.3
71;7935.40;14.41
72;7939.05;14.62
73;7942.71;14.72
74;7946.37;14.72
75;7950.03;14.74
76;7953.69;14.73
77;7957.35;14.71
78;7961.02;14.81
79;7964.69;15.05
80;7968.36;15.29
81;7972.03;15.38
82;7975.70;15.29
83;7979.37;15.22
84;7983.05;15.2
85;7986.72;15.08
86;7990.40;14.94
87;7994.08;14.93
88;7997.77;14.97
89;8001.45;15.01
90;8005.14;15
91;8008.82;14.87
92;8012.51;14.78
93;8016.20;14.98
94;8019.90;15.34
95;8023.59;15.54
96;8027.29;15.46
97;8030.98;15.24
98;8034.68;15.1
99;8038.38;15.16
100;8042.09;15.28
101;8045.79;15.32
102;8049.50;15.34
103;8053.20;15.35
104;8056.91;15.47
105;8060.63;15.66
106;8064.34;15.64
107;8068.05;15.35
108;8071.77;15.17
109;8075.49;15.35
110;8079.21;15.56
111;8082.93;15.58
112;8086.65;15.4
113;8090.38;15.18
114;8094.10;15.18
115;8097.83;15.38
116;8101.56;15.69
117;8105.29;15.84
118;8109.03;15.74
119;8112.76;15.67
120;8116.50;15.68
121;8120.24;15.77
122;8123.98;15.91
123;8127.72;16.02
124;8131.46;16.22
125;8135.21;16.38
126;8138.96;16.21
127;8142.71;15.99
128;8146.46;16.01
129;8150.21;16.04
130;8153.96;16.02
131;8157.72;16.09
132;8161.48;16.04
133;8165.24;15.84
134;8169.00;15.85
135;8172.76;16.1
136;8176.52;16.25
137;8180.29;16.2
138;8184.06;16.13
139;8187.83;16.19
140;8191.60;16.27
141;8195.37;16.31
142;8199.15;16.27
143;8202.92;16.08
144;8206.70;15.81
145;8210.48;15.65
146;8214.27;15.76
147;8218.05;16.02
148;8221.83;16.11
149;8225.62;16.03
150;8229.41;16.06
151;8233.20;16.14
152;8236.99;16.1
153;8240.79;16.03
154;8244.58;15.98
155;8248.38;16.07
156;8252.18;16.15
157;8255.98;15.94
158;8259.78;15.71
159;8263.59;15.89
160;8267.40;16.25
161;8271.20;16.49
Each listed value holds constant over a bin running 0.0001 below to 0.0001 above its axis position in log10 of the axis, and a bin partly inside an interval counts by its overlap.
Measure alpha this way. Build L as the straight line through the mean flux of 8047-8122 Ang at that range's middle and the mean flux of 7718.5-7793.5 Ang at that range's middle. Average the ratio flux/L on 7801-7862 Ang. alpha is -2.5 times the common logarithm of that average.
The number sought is 0.09 mag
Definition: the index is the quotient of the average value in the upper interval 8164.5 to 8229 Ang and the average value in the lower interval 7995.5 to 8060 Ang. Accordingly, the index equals 1.1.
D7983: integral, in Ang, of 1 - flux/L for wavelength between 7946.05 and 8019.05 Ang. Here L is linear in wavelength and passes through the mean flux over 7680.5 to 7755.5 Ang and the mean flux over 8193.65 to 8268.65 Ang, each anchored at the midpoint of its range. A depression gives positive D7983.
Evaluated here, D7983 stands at 3.8 Ang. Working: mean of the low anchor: 15.6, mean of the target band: 15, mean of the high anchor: 16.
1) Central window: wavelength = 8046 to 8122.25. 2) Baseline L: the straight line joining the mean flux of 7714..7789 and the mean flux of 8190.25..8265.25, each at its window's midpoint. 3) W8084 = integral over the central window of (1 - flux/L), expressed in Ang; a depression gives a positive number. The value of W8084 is 1.5 Ang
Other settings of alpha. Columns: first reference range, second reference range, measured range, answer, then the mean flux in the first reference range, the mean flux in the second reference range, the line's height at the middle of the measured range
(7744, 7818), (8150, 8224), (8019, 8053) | 0.02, 14.8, 16.1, 15.6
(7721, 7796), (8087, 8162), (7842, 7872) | 0.10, 15.2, 15.8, 15.4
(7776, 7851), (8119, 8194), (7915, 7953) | 0.04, 14.3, 16.1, 14.9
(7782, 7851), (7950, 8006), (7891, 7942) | 0.04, 14.2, 15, 14.7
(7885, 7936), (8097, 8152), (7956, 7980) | -0.03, 14.2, 15.9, 14.7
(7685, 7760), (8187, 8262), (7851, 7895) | 0.10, 15.5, 16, 15.7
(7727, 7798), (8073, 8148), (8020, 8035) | 0.02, 15.2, 15.7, 15.6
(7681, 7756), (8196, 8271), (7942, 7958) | 0.08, 15.6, 16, 15.8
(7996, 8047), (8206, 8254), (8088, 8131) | -0.01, 15.1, 16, 15.5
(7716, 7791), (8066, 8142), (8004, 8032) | 0.03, 15.3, 15.7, 15.6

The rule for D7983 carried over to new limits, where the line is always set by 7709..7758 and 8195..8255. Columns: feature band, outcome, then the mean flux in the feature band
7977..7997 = 1.0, 15.1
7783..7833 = 4.4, 14.3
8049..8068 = 0.5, 15.5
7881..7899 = 1.5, 14.4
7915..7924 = 1.0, 14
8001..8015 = 0.8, 14.9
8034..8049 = 0.6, 15.2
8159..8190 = -0.2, 16.1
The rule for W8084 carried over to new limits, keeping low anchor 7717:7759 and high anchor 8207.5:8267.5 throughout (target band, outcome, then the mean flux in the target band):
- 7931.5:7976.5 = 2.8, 14.8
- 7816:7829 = 1.5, 13.9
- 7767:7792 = 1.3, 14.9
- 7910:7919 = 1.0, 14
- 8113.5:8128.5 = 0.1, 15.8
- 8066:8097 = 1.0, 15.4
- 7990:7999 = 0.5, 14.9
